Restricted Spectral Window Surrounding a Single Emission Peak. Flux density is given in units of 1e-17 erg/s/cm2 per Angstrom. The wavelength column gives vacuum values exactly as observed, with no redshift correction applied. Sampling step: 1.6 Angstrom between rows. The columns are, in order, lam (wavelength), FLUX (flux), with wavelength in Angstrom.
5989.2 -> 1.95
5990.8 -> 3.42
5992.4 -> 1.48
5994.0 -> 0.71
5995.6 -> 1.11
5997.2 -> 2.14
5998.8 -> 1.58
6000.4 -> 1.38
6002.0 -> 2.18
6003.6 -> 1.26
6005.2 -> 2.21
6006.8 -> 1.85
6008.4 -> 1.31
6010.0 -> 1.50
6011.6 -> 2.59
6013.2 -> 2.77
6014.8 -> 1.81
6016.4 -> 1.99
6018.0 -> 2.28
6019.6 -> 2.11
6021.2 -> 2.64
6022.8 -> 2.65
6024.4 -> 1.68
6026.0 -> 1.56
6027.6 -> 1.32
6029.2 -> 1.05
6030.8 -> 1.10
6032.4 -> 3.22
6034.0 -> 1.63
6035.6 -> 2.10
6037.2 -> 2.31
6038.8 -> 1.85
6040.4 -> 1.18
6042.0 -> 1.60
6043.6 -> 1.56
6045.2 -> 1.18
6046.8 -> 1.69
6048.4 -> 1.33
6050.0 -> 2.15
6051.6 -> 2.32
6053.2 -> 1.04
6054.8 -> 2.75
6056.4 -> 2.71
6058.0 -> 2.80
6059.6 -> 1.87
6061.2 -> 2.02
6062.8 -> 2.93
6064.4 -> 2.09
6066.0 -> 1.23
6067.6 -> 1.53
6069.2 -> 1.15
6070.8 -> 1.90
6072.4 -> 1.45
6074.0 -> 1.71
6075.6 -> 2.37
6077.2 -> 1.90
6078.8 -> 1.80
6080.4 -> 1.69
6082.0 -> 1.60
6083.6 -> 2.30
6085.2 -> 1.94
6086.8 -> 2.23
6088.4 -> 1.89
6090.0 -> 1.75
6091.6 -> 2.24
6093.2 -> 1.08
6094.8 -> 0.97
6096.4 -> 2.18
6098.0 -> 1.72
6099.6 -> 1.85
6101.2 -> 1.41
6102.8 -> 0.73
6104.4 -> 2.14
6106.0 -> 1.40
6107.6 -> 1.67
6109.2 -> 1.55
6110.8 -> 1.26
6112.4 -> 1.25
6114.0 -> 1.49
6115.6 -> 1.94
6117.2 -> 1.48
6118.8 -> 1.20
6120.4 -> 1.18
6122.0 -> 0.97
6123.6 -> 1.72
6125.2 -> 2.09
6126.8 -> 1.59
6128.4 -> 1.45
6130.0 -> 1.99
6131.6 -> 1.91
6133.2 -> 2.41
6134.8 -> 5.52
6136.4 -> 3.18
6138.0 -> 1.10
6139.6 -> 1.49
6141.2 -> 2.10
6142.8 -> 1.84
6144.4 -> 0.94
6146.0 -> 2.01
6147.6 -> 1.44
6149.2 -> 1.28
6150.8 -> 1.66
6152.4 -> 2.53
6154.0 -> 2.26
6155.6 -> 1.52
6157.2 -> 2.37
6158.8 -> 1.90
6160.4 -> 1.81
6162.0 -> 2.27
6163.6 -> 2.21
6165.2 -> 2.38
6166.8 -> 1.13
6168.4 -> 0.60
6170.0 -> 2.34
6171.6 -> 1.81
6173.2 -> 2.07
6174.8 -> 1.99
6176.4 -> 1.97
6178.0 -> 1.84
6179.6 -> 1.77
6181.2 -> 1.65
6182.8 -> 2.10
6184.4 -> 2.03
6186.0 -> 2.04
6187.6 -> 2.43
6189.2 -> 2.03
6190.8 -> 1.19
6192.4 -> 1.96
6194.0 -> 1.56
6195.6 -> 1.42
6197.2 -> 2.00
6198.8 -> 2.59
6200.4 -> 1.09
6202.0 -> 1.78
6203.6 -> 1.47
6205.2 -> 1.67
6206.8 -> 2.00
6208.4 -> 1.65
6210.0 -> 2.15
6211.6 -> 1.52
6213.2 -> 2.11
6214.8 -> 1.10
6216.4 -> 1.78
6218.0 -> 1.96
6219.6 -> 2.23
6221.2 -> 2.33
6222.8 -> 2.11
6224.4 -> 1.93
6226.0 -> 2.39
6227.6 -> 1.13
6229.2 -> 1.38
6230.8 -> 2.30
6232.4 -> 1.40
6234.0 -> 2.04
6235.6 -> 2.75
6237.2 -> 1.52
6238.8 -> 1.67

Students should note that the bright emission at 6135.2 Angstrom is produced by Hbeta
